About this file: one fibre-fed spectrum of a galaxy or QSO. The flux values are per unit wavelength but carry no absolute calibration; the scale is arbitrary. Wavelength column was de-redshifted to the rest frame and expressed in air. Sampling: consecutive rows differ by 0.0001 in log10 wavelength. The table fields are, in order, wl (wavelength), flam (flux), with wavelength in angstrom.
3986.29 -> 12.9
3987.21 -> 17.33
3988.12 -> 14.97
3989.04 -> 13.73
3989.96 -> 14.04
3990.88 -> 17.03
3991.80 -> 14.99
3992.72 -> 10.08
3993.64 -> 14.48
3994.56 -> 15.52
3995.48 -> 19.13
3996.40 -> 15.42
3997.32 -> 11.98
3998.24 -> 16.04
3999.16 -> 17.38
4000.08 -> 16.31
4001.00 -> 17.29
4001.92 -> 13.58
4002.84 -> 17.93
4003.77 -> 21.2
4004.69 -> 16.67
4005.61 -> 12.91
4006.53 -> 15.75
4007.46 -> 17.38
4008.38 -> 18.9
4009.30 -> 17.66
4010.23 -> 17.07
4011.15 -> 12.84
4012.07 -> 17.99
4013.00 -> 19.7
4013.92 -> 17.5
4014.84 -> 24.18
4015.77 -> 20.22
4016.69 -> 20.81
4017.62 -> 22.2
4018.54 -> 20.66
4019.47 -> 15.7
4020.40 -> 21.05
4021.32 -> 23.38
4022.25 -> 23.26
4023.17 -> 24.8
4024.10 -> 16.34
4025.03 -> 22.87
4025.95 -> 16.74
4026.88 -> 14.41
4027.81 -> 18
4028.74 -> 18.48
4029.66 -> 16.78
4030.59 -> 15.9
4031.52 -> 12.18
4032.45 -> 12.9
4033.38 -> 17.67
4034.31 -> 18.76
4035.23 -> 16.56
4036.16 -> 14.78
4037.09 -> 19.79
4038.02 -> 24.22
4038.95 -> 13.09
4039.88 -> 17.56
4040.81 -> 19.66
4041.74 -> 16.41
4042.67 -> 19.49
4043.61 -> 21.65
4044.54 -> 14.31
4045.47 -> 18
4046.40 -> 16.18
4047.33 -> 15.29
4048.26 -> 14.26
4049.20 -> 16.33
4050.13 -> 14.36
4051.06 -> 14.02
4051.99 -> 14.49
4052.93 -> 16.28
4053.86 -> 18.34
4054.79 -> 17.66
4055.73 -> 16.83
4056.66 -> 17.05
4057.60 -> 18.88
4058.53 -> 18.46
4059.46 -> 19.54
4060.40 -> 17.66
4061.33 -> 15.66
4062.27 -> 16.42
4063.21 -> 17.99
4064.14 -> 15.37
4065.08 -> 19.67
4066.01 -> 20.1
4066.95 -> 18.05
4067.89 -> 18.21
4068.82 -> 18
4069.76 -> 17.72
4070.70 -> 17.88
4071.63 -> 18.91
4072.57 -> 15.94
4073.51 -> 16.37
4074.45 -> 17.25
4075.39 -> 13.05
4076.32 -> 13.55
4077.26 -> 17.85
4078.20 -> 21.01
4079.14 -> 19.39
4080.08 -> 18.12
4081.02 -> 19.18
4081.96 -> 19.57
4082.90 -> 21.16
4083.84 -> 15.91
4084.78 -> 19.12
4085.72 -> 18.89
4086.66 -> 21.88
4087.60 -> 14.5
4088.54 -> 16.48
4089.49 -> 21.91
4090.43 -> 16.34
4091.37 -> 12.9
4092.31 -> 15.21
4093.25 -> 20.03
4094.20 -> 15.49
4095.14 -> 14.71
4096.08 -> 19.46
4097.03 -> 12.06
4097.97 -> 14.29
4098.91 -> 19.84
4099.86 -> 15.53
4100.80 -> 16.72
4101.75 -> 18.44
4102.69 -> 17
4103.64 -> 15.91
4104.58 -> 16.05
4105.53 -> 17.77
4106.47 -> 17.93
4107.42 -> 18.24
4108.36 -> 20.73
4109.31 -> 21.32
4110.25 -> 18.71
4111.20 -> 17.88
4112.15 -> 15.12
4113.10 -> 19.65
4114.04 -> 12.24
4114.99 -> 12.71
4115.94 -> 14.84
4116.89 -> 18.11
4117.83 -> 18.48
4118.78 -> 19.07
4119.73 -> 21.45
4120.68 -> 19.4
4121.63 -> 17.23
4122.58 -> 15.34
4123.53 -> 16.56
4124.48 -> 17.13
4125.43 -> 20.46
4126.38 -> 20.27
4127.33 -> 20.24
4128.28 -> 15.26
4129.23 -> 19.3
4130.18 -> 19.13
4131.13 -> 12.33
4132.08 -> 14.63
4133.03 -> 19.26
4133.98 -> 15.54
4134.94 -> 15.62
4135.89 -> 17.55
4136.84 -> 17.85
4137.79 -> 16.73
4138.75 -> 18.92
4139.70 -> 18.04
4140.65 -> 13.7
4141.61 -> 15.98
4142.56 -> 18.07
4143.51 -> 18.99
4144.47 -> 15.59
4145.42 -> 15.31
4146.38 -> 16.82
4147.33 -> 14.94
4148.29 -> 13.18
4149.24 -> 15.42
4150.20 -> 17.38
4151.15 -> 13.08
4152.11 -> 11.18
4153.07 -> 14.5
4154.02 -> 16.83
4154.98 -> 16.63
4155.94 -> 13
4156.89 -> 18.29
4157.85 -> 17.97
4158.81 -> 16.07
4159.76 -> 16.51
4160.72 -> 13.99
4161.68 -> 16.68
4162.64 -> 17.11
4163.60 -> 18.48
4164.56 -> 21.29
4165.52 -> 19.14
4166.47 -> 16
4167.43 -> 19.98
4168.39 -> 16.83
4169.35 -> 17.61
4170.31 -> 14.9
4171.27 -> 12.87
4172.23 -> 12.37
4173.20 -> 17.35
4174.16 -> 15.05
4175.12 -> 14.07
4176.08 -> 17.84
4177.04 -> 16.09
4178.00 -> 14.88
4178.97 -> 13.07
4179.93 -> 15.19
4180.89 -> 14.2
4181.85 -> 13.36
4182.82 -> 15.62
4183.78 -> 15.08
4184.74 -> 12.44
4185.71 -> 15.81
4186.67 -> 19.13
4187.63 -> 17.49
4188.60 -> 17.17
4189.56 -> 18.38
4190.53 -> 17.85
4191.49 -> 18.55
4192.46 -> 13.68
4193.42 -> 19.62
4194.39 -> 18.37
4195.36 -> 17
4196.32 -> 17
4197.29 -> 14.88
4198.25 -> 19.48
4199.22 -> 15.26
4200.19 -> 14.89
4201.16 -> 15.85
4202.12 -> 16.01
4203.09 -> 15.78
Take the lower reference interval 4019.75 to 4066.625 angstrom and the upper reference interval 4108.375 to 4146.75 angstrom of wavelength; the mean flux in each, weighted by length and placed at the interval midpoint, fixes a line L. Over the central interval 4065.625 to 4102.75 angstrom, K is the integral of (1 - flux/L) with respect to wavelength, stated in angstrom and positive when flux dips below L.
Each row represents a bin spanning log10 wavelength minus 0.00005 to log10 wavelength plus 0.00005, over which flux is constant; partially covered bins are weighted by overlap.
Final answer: 0.01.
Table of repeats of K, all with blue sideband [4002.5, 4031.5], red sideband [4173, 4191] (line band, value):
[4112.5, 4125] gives -0.2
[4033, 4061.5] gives 1.4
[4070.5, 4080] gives 0.2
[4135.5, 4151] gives 0.0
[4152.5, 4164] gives -0.1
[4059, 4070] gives -0.1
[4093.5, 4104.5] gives 0.5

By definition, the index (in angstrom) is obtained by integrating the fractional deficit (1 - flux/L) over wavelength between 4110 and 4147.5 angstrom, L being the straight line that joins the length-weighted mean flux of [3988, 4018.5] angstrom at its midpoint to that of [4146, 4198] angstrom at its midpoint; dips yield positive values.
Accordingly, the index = -1.9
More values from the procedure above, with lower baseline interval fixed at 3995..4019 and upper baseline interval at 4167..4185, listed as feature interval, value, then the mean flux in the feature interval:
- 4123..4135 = -1.1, 17.4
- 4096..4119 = -1.2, 17.1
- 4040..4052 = 0.3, 16.6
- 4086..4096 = -0.4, 17.1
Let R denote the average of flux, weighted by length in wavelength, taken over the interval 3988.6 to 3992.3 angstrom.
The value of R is 14.9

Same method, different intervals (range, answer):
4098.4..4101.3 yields 17.3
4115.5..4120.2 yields 18.4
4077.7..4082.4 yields 19.4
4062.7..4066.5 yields 18.3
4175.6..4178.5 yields 16.2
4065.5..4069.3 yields 18.6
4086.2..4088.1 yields 18.2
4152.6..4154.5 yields 15.7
